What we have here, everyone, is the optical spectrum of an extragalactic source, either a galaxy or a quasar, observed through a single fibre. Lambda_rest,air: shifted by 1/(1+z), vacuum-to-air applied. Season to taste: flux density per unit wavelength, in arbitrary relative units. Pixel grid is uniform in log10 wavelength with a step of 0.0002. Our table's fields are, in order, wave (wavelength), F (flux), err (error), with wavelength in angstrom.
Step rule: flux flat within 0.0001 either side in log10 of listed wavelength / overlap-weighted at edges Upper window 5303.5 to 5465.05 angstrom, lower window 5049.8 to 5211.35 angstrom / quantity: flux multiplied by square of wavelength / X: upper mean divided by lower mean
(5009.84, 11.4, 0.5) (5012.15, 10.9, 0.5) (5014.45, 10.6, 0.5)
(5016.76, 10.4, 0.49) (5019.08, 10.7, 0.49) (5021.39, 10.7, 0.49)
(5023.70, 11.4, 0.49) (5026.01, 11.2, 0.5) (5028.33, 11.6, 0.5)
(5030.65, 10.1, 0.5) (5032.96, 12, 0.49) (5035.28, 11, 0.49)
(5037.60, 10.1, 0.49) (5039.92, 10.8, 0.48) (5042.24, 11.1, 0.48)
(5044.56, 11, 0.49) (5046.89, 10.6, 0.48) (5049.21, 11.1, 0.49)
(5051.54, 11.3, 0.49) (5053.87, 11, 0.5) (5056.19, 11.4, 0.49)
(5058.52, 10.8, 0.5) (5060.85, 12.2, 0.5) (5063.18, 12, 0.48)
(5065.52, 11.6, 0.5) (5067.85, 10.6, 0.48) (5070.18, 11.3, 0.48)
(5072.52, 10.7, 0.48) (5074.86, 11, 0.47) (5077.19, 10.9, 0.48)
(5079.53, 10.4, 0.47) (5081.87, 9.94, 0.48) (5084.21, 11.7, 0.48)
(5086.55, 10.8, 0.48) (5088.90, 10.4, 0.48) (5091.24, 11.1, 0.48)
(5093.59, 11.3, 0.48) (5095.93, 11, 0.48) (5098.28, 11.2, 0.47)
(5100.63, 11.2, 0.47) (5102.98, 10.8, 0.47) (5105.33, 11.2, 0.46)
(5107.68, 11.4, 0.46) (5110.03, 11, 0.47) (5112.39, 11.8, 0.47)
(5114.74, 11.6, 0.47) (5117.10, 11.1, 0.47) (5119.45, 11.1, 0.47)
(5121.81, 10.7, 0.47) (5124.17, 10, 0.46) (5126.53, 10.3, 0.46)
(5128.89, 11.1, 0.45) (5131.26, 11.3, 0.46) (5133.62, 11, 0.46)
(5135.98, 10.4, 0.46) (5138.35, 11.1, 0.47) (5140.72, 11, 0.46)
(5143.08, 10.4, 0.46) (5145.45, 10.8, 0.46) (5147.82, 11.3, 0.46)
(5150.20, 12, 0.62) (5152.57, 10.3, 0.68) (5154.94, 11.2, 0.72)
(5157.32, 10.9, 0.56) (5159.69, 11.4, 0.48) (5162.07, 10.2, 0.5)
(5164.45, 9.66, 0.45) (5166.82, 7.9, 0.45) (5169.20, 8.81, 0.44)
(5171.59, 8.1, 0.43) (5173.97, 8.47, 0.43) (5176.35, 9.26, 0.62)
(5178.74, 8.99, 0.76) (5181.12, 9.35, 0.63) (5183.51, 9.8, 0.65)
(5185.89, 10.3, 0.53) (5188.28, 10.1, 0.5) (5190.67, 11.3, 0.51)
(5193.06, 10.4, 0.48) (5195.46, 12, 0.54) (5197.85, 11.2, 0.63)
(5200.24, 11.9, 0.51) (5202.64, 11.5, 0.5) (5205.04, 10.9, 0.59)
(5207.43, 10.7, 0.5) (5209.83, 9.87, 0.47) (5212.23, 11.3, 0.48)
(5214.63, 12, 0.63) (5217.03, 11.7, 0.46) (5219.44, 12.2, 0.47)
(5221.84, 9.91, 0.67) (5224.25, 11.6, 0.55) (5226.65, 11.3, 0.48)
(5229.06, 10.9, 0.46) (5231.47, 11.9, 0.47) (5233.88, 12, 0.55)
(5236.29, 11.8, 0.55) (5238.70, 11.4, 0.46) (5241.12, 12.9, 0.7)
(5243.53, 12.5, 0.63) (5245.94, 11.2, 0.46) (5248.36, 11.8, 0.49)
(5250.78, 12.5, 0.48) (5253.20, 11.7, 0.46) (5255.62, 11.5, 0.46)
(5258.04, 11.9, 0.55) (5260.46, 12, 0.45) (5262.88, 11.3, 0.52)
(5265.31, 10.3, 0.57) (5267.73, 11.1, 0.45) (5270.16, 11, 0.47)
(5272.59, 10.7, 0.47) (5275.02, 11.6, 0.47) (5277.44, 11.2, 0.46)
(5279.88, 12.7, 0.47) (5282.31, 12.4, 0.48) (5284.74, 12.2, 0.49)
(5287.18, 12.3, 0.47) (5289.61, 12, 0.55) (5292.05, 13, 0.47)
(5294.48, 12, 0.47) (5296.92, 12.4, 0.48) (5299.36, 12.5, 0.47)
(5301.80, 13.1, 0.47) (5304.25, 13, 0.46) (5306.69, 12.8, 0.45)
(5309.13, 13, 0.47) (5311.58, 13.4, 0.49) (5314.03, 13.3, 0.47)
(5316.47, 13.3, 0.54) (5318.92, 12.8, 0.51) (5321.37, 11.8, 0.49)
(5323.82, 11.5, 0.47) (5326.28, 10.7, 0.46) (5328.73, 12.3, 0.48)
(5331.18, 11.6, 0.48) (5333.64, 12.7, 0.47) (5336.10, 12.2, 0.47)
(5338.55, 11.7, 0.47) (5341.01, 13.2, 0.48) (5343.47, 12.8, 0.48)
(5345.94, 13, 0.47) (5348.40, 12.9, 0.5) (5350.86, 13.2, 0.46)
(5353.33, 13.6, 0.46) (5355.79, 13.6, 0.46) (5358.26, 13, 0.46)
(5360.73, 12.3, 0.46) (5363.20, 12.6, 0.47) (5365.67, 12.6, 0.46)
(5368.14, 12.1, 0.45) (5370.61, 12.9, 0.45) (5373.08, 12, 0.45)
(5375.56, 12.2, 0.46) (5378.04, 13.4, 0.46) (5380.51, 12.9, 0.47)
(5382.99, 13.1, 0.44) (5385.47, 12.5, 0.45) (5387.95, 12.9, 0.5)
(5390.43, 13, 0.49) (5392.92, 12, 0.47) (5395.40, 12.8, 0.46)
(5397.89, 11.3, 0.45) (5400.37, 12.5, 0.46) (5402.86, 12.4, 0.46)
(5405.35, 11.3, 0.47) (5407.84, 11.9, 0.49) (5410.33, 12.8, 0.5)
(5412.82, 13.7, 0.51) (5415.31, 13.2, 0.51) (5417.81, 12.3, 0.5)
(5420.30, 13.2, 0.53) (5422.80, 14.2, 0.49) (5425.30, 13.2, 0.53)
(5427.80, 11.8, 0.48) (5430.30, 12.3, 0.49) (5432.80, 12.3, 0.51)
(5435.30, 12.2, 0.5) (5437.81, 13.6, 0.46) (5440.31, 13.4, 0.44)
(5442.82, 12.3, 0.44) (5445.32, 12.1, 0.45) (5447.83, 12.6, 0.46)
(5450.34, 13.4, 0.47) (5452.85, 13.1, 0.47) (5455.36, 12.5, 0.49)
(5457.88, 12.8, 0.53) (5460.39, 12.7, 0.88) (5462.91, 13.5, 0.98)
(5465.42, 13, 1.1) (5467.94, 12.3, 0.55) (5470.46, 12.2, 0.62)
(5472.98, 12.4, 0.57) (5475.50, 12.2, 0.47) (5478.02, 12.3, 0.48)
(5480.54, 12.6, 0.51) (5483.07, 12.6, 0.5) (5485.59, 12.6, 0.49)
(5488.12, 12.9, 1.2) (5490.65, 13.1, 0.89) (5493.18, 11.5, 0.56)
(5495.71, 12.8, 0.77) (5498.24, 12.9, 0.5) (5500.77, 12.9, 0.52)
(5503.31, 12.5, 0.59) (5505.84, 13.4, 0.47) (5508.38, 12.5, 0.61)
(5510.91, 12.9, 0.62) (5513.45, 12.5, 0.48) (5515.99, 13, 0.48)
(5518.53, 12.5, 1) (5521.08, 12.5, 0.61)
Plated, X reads 1.30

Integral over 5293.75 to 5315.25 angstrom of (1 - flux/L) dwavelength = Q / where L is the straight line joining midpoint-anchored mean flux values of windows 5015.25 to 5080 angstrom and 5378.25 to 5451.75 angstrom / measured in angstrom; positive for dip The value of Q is -1.2 angstrom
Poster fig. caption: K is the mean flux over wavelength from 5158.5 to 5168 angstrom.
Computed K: 9.8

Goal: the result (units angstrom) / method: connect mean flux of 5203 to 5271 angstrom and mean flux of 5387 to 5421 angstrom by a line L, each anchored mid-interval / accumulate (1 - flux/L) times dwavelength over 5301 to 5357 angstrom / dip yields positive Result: -2.9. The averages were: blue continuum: 11.5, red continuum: 12.5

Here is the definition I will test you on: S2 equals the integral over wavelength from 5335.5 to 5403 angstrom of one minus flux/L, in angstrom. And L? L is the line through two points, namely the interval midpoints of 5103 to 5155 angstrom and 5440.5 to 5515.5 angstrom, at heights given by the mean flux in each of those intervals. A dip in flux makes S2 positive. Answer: -2.9 angstrom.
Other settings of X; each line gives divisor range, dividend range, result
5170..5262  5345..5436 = 1.22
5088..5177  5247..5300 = 1.17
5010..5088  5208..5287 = 1.14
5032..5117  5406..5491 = 1.32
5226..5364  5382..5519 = 1.10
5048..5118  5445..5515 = 1.32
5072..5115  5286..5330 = 1.23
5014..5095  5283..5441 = 1.29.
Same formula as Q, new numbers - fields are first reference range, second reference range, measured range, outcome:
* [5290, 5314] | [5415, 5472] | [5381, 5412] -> 0.9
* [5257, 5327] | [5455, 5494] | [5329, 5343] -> -0.1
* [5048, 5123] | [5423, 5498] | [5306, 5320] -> -1.2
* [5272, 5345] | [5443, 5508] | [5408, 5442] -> -0.9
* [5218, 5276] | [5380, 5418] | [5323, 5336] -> 0.3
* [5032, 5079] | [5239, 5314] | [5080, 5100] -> 0.6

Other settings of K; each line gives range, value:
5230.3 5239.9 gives 11.8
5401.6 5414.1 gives 12.4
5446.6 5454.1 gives 13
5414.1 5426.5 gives 13.2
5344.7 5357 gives 13.3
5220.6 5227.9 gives 10.9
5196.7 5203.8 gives 11.5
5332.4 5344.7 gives 12.5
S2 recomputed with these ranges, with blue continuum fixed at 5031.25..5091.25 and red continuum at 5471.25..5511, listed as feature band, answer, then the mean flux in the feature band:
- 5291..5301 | -0.5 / 12.5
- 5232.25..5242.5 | -0.3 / 12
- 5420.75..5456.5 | -1.1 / 12.8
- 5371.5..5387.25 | -0.6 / 12.7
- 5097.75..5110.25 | 0.0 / 11.1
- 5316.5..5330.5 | 0.1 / 11.9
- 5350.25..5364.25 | -1.1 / 13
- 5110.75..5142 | 0.8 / 11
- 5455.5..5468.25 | -0.4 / 12.9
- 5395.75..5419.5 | -0.2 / 12.4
